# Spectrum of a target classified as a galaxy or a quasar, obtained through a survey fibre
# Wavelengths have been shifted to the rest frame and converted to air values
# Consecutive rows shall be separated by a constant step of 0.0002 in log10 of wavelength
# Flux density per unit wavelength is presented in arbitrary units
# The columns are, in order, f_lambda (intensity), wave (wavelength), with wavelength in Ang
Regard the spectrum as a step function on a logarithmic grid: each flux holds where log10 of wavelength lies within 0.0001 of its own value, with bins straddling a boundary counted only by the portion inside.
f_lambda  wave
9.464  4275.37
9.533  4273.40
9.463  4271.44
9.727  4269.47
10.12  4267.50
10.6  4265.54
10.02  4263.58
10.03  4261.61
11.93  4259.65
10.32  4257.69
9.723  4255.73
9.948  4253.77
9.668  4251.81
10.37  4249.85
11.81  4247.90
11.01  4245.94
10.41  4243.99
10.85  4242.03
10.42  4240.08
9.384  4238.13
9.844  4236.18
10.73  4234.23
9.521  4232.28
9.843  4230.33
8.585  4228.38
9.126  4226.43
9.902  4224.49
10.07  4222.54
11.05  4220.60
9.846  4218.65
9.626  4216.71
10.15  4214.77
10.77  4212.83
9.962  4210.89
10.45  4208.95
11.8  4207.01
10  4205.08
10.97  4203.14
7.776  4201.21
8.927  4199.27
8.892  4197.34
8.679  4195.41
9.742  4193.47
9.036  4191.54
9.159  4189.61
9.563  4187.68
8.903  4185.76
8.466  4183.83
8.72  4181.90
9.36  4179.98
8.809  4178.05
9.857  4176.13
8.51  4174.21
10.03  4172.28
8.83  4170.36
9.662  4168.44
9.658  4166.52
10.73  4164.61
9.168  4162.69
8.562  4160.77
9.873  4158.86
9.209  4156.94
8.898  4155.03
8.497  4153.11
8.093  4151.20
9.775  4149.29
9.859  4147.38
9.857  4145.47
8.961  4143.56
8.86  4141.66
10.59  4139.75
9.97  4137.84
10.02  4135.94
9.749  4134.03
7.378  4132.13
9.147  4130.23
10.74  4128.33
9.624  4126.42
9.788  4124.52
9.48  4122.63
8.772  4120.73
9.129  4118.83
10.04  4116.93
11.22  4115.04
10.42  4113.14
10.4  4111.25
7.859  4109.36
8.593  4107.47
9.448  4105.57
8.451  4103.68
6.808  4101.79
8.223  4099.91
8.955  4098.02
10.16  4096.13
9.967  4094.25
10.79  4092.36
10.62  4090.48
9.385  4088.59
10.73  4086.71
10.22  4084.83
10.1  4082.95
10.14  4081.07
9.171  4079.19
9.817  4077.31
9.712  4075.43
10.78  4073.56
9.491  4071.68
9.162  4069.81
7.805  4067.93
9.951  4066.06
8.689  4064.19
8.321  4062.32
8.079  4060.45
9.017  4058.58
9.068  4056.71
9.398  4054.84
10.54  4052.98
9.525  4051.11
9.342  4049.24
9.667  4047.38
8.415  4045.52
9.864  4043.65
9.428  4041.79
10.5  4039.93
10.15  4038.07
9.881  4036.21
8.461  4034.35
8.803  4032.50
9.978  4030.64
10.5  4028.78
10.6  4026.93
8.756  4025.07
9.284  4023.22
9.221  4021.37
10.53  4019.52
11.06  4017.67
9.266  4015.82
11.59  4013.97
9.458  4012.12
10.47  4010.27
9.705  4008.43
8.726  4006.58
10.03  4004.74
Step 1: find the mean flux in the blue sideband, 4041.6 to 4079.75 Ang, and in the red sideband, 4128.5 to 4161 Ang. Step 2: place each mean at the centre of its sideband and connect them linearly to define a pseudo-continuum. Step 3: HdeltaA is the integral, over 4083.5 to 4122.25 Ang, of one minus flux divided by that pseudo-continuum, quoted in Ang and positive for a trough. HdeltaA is -0.9 Ang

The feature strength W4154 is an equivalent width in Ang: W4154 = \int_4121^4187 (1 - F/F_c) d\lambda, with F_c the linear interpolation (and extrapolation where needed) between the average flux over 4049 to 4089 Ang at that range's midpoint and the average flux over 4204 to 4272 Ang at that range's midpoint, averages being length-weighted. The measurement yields 3.40 Ang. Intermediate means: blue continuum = 9.48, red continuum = 10.2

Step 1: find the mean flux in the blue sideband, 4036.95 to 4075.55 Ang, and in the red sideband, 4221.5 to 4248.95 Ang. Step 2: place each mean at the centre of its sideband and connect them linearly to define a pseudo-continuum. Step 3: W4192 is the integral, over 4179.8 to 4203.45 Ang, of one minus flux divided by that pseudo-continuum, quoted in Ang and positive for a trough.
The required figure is 2.1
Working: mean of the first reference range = 9.37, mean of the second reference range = 10.1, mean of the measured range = 9.03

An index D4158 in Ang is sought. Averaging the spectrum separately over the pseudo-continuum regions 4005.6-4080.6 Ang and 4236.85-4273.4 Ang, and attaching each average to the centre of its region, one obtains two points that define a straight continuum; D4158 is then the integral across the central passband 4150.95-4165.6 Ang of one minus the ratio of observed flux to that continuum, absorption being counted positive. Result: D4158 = 1.15 Ang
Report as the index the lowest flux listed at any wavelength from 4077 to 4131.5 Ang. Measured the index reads 6.808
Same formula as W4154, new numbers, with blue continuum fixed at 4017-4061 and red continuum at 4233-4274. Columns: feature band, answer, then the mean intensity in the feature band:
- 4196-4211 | 0.5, 9.82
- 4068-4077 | 0.1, 9.6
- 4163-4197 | 2.6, 9.27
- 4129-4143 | 0.7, 9.41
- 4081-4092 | -0.6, 10.2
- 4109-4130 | 0.1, 9.8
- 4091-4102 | 0.5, 9.37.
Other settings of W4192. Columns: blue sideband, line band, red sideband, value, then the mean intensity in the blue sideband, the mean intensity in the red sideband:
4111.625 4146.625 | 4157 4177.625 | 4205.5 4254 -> 0.9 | 9.67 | 10.2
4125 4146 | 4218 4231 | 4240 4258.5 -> 0.6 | 9.53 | 10.5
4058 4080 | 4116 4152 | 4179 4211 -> -0.7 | 9.17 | 9.42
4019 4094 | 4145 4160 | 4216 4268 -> 1.0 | 9.6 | 10.2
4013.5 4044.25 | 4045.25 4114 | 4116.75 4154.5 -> 1.7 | 9.85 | 9.4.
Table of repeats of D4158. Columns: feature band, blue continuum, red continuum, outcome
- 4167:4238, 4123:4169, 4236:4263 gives 2.8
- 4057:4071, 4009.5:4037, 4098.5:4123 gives 1.1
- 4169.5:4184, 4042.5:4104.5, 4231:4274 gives 1.2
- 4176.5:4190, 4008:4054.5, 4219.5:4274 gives 1.4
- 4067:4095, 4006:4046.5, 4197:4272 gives 0.0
